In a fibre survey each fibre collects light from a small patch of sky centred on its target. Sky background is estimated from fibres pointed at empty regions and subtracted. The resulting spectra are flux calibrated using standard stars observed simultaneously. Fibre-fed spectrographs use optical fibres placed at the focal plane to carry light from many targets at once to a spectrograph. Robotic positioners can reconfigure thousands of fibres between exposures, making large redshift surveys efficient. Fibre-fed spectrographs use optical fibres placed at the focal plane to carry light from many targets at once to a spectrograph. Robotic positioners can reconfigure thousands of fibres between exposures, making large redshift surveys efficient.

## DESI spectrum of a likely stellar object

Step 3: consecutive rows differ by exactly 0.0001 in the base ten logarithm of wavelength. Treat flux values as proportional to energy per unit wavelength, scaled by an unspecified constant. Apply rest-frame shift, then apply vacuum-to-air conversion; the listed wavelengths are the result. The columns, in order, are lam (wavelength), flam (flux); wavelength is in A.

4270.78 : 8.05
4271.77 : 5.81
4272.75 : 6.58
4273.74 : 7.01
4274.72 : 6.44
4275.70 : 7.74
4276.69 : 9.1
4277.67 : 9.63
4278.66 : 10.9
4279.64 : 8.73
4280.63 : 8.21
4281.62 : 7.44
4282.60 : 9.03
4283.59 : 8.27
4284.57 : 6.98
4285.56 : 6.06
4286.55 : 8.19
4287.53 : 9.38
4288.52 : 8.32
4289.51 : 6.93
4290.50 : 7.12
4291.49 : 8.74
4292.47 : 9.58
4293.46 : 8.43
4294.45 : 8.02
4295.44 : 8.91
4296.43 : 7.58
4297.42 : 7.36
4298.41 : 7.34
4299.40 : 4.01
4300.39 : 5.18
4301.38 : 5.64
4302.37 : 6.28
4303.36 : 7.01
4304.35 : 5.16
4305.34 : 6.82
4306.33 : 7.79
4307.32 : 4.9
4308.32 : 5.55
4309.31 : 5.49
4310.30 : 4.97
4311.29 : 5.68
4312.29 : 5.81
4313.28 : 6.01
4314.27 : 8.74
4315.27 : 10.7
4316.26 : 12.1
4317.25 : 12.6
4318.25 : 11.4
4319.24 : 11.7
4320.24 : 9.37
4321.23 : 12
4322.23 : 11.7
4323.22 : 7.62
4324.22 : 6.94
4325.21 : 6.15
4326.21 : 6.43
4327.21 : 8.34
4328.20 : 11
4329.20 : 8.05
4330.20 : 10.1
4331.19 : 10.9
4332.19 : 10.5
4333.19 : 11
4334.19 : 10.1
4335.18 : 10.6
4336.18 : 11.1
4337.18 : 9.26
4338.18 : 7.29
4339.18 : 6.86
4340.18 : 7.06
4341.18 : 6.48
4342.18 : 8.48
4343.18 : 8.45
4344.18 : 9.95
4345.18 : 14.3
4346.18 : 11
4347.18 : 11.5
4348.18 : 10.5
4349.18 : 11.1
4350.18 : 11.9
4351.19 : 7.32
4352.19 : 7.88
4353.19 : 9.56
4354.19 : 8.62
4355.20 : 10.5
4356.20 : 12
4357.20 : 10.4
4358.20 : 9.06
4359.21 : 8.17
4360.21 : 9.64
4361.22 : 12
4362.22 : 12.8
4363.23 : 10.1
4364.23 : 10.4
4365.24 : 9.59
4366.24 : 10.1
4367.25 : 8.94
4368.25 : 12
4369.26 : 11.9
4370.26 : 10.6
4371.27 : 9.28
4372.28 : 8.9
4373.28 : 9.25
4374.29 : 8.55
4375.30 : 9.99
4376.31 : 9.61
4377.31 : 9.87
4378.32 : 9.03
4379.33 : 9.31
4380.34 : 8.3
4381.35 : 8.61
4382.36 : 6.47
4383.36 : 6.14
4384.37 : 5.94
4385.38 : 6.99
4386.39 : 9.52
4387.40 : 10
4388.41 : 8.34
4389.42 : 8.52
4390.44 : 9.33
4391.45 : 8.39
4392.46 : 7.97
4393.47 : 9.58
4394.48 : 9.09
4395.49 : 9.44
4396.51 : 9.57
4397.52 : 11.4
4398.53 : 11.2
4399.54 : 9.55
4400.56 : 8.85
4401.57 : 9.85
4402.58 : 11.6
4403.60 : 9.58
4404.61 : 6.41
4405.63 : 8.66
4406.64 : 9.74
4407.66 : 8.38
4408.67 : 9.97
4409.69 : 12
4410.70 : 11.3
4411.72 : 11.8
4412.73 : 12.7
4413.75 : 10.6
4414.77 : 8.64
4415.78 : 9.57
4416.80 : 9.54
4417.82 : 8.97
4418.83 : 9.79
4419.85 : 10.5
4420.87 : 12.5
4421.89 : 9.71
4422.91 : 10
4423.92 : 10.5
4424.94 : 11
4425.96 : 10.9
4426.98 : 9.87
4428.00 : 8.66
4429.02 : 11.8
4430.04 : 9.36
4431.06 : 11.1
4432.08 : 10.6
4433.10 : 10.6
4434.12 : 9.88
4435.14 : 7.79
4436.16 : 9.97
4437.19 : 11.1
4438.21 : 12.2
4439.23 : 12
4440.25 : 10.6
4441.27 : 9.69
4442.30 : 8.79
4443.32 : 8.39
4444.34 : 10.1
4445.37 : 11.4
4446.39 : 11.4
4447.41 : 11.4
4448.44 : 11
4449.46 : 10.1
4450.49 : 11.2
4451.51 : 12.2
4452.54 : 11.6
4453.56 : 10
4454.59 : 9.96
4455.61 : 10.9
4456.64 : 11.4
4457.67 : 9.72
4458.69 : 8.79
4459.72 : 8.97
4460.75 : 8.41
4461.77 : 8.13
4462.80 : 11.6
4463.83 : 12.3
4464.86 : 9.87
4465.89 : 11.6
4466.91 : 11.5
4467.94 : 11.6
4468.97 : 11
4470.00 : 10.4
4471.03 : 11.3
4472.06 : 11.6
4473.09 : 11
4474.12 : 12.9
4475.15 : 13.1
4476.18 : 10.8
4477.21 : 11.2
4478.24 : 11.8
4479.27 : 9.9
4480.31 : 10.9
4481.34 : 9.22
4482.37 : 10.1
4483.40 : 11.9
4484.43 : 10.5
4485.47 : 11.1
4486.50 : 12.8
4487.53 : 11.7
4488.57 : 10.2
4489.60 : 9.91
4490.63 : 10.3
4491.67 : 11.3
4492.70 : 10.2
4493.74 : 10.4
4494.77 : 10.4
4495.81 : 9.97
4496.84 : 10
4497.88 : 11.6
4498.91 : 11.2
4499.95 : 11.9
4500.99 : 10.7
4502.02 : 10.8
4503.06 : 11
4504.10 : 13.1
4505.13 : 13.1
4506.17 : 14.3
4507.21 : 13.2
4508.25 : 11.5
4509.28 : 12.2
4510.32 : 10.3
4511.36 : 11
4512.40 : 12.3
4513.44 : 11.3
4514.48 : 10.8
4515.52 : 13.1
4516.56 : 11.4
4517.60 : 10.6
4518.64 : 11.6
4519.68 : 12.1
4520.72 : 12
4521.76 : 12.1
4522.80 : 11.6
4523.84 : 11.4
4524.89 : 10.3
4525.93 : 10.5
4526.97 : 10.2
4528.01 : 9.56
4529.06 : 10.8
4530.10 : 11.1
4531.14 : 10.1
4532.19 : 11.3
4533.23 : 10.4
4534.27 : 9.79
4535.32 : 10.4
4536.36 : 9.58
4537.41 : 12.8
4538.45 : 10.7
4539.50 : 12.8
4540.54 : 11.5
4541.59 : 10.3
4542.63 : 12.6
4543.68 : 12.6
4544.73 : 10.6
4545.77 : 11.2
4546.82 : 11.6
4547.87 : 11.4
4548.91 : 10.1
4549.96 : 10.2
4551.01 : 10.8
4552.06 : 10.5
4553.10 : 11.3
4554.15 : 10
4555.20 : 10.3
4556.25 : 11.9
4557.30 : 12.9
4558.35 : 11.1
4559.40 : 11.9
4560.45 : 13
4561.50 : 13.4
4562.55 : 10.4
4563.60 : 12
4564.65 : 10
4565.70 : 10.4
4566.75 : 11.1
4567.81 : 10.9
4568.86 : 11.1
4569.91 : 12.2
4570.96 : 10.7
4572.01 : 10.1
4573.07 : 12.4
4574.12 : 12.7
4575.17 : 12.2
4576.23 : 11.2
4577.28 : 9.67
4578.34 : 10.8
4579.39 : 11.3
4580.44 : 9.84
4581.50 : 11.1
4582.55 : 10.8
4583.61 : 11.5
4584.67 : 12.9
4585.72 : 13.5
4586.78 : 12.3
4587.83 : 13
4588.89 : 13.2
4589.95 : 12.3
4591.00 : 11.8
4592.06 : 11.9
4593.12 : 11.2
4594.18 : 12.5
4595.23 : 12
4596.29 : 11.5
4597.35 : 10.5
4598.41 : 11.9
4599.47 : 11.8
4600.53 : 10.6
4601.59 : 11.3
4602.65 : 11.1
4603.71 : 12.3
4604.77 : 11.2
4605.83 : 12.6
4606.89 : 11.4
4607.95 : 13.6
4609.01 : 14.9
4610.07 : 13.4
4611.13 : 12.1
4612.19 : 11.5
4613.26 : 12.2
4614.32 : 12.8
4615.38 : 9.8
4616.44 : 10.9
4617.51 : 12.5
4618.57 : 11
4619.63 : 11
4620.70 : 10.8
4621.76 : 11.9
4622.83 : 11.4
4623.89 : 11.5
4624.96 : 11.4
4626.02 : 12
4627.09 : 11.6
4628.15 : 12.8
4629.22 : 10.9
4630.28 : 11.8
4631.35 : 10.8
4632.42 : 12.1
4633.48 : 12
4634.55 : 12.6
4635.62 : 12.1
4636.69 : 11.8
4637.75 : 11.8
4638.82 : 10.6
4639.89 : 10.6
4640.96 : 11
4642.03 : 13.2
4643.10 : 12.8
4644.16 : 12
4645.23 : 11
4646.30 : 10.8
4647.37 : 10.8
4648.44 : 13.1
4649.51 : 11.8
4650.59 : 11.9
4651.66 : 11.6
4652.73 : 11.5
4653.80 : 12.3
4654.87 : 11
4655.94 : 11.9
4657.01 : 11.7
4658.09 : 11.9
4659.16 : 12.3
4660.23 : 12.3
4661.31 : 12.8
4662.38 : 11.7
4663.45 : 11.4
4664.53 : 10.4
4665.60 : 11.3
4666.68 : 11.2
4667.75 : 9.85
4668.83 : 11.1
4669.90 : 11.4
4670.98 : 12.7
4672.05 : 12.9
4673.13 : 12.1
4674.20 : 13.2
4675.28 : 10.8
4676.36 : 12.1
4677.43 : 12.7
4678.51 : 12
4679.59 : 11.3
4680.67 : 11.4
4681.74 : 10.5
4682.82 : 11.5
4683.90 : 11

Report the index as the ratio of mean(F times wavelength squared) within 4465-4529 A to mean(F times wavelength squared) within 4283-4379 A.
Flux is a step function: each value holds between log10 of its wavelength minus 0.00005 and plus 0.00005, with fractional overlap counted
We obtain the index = 1.4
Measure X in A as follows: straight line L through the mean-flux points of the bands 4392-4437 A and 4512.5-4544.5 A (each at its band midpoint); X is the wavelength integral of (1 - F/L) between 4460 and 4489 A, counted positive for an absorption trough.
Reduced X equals -1.00 A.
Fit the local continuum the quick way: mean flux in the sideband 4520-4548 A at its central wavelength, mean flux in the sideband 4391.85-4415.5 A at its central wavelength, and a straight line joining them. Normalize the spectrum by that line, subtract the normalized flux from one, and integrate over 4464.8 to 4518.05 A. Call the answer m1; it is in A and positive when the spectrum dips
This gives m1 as -2.9 A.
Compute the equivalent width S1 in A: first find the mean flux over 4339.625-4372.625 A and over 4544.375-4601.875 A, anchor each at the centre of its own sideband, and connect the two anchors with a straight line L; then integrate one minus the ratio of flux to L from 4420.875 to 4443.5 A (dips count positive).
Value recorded 0.5 A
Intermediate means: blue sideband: 10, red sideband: 11.4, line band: 10.3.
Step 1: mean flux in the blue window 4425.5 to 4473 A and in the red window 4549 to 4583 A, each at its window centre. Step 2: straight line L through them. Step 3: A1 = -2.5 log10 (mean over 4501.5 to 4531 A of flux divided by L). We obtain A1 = -0.06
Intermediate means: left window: 10.5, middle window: 11.5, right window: 11.2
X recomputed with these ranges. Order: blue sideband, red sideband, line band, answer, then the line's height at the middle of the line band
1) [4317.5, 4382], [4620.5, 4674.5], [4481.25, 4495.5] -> -0.1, 10.6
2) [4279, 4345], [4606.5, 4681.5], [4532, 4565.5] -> -1.4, 10.8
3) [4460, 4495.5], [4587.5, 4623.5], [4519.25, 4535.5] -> 0.6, 11.3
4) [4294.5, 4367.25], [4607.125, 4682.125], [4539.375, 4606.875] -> -2.3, 11.1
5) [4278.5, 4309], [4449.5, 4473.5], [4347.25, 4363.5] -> -3.0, 8.57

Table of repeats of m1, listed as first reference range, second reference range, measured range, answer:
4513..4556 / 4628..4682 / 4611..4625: 0.1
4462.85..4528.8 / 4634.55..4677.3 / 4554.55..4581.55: 0.3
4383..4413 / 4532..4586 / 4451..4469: -0.7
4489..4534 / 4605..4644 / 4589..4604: 0.1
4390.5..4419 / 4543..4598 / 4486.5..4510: -1.3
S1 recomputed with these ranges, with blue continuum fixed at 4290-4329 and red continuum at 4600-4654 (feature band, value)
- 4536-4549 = -0.9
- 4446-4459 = -1.6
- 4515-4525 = -1.2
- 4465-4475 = -1.6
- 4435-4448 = -1.3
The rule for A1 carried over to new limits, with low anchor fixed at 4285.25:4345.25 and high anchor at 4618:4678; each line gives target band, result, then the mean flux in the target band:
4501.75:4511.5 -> -0.18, 12.1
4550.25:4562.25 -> -0.07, 11.5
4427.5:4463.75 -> -0.08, 10.3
